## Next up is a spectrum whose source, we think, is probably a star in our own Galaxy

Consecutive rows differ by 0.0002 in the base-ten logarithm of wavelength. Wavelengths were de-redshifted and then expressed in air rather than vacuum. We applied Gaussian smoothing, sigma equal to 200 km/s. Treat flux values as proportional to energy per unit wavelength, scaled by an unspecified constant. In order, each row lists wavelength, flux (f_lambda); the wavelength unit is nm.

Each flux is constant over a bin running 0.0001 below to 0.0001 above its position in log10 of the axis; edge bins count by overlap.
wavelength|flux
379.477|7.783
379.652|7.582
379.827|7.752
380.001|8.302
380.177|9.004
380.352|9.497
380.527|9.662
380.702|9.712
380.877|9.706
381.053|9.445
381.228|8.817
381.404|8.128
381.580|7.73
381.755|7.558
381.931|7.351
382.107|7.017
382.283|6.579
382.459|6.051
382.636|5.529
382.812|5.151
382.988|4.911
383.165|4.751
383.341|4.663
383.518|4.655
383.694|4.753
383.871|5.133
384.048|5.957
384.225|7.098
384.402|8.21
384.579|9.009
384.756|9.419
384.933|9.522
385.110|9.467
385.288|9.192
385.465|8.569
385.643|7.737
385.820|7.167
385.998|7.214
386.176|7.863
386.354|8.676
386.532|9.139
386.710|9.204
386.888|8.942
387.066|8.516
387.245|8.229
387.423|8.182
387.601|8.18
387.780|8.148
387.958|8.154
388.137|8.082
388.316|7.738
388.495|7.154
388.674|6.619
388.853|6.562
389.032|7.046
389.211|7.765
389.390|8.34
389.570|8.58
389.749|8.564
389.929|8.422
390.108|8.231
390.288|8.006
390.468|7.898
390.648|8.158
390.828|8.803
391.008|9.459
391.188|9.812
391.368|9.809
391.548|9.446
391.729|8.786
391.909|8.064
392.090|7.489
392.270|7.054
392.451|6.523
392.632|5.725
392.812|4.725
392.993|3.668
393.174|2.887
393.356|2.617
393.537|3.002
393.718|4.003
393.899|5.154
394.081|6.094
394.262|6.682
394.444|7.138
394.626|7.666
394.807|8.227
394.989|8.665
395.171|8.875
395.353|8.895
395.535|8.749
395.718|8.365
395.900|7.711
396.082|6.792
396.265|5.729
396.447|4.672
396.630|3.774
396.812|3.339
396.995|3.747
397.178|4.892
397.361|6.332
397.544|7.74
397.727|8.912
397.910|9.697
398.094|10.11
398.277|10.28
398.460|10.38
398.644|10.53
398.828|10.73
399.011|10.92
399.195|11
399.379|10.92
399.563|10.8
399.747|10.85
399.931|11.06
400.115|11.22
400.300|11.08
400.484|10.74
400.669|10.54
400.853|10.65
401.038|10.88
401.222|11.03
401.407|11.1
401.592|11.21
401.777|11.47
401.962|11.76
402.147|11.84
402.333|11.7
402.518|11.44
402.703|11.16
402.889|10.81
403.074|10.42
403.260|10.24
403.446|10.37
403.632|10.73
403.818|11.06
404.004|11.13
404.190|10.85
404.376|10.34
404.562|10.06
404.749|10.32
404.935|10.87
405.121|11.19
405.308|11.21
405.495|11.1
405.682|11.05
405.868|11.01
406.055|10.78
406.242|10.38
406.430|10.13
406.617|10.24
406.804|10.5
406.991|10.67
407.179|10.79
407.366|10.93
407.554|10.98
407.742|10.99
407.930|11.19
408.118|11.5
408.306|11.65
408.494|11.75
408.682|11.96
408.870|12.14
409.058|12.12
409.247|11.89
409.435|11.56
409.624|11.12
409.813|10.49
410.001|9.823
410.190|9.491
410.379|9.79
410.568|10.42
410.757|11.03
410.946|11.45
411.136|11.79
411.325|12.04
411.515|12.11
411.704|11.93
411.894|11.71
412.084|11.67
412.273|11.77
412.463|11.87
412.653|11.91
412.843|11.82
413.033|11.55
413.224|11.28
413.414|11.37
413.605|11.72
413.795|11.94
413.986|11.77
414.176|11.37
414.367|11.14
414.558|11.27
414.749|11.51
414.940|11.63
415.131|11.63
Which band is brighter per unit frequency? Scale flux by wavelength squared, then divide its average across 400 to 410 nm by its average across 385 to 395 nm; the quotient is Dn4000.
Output 1.58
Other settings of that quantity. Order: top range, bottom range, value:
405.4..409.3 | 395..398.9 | 1.53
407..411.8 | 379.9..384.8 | 1.78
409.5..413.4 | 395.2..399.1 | 1.56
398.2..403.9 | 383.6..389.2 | 1.49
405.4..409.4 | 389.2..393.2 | 1.56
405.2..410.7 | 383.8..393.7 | 1.58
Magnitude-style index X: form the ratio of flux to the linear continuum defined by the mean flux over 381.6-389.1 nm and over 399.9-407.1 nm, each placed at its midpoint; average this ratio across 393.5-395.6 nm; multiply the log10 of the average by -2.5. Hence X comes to 0.29 mag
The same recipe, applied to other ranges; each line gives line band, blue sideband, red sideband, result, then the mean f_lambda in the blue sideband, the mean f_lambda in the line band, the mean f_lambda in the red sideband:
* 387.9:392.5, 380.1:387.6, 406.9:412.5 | 0.06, 7.7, 8.11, 11.3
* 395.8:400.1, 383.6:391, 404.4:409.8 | 0.16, 8.01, 8.36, 11.1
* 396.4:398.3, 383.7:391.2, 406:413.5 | 0.40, 8.09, 6.6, 11.2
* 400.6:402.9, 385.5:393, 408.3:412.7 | -0.13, 7.95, 11.2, 11.4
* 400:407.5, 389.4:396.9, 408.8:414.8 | -0.15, 6.99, 10.9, 11.4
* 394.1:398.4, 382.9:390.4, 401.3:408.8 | 0.28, 7.67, 7.27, 11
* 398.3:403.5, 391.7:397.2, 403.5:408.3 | -0.25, 6.11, 11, 10.8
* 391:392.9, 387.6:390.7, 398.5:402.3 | 0.10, 7.86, 7.84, 11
